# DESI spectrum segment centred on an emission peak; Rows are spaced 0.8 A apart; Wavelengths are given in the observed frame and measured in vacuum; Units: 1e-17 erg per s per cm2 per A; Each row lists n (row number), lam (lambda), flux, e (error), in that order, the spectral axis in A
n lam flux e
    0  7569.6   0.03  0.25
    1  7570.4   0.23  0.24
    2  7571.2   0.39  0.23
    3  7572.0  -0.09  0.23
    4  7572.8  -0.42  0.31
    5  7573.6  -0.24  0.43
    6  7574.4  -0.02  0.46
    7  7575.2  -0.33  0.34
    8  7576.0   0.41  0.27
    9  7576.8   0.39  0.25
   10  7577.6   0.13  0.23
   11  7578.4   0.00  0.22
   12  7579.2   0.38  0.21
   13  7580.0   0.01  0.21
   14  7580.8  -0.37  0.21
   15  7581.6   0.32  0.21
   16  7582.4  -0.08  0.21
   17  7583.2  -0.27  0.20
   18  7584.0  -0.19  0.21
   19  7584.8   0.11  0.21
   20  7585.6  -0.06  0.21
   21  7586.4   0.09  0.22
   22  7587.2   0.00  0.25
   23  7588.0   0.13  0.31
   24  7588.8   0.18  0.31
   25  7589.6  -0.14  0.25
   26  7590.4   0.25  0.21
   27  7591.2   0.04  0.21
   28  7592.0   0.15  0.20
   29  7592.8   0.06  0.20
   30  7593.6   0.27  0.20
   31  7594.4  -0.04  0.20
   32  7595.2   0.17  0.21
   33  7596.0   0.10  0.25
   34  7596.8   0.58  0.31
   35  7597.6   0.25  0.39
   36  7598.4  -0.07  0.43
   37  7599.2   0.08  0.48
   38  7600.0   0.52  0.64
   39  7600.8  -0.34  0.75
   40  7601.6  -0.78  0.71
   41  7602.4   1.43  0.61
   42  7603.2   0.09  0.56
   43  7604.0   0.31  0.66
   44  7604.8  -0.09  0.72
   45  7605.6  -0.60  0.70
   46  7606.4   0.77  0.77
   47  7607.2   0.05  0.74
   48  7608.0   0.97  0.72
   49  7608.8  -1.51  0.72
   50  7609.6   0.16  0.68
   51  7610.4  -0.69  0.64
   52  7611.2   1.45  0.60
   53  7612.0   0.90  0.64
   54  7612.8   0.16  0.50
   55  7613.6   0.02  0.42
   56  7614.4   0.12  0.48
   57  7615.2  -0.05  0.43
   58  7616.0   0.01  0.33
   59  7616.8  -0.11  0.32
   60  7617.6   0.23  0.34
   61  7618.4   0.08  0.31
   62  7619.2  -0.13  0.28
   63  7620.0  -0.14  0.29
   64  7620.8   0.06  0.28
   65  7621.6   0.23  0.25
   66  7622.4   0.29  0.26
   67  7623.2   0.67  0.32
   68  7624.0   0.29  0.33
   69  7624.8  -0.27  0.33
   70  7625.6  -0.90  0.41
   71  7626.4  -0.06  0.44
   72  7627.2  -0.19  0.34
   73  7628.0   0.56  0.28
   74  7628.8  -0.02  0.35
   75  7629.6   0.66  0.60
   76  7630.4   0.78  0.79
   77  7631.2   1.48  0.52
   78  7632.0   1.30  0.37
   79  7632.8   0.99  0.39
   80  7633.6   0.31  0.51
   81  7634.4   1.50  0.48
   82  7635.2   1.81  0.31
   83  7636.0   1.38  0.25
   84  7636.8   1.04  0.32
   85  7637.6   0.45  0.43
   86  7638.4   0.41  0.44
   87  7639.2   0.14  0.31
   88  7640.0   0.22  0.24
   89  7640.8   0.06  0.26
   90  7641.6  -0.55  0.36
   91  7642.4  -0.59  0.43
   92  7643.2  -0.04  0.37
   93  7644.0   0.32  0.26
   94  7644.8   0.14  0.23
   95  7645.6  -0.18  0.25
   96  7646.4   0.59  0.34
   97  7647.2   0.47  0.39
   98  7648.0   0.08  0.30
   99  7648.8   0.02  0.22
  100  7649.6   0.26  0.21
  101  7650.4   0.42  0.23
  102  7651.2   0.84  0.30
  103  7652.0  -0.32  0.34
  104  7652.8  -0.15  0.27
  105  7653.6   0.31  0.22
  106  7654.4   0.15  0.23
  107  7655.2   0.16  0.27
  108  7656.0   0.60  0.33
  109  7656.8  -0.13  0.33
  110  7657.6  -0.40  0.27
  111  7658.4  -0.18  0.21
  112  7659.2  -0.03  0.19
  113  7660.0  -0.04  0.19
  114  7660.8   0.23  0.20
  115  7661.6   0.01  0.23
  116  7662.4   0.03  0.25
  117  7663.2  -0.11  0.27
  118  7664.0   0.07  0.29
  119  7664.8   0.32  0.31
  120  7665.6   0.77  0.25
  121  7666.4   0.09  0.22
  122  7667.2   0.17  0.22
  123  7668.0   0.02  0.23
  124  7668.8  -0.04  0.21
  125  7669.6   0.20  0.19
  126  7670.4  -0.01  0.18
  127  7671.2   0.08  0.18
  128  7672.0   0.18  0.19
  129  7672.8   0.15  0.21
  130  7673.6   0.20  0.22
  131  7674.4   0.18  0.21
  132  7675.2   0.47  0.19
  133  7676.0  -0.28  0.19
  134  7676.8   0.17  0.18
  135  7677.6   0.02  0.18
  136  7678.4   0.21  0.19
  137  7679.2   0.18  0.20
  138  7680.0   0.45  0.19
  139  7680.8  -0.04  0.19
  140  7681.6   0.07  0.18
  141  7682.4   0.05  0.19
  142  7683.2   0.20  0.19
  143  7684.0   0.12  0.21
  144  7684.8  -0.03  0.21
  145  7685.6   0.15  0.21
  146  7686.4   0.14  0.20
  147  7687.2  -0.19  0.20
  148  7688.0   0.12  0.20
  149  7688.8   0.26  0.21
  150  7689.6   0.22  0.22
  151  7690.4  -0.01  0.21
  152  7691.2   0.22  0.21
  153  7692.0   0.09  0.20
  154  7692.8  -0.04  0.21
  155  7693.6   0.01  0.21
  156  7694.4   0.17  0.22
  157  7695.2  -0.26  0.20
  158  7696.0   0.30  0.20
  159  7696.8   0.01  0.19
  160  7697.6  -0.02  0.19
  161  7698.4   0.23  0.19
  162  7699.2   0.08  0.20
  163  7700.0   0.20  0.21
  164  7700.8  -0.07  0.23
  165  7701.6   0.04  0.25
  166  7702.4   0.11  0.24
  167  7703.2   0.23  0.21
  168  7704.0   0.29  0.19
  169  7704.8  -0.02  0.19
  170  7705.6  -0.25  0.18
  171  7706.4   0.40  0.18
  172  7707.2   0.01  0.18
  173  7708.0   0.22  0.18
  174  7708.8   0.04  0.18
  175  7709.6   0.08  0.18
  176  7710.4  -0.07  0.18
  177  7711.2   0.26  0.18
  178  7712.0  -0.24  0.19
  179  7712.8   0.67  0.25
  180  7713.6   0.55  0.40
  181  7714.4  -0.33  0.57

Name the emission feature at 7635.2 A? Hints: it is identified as [O II]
